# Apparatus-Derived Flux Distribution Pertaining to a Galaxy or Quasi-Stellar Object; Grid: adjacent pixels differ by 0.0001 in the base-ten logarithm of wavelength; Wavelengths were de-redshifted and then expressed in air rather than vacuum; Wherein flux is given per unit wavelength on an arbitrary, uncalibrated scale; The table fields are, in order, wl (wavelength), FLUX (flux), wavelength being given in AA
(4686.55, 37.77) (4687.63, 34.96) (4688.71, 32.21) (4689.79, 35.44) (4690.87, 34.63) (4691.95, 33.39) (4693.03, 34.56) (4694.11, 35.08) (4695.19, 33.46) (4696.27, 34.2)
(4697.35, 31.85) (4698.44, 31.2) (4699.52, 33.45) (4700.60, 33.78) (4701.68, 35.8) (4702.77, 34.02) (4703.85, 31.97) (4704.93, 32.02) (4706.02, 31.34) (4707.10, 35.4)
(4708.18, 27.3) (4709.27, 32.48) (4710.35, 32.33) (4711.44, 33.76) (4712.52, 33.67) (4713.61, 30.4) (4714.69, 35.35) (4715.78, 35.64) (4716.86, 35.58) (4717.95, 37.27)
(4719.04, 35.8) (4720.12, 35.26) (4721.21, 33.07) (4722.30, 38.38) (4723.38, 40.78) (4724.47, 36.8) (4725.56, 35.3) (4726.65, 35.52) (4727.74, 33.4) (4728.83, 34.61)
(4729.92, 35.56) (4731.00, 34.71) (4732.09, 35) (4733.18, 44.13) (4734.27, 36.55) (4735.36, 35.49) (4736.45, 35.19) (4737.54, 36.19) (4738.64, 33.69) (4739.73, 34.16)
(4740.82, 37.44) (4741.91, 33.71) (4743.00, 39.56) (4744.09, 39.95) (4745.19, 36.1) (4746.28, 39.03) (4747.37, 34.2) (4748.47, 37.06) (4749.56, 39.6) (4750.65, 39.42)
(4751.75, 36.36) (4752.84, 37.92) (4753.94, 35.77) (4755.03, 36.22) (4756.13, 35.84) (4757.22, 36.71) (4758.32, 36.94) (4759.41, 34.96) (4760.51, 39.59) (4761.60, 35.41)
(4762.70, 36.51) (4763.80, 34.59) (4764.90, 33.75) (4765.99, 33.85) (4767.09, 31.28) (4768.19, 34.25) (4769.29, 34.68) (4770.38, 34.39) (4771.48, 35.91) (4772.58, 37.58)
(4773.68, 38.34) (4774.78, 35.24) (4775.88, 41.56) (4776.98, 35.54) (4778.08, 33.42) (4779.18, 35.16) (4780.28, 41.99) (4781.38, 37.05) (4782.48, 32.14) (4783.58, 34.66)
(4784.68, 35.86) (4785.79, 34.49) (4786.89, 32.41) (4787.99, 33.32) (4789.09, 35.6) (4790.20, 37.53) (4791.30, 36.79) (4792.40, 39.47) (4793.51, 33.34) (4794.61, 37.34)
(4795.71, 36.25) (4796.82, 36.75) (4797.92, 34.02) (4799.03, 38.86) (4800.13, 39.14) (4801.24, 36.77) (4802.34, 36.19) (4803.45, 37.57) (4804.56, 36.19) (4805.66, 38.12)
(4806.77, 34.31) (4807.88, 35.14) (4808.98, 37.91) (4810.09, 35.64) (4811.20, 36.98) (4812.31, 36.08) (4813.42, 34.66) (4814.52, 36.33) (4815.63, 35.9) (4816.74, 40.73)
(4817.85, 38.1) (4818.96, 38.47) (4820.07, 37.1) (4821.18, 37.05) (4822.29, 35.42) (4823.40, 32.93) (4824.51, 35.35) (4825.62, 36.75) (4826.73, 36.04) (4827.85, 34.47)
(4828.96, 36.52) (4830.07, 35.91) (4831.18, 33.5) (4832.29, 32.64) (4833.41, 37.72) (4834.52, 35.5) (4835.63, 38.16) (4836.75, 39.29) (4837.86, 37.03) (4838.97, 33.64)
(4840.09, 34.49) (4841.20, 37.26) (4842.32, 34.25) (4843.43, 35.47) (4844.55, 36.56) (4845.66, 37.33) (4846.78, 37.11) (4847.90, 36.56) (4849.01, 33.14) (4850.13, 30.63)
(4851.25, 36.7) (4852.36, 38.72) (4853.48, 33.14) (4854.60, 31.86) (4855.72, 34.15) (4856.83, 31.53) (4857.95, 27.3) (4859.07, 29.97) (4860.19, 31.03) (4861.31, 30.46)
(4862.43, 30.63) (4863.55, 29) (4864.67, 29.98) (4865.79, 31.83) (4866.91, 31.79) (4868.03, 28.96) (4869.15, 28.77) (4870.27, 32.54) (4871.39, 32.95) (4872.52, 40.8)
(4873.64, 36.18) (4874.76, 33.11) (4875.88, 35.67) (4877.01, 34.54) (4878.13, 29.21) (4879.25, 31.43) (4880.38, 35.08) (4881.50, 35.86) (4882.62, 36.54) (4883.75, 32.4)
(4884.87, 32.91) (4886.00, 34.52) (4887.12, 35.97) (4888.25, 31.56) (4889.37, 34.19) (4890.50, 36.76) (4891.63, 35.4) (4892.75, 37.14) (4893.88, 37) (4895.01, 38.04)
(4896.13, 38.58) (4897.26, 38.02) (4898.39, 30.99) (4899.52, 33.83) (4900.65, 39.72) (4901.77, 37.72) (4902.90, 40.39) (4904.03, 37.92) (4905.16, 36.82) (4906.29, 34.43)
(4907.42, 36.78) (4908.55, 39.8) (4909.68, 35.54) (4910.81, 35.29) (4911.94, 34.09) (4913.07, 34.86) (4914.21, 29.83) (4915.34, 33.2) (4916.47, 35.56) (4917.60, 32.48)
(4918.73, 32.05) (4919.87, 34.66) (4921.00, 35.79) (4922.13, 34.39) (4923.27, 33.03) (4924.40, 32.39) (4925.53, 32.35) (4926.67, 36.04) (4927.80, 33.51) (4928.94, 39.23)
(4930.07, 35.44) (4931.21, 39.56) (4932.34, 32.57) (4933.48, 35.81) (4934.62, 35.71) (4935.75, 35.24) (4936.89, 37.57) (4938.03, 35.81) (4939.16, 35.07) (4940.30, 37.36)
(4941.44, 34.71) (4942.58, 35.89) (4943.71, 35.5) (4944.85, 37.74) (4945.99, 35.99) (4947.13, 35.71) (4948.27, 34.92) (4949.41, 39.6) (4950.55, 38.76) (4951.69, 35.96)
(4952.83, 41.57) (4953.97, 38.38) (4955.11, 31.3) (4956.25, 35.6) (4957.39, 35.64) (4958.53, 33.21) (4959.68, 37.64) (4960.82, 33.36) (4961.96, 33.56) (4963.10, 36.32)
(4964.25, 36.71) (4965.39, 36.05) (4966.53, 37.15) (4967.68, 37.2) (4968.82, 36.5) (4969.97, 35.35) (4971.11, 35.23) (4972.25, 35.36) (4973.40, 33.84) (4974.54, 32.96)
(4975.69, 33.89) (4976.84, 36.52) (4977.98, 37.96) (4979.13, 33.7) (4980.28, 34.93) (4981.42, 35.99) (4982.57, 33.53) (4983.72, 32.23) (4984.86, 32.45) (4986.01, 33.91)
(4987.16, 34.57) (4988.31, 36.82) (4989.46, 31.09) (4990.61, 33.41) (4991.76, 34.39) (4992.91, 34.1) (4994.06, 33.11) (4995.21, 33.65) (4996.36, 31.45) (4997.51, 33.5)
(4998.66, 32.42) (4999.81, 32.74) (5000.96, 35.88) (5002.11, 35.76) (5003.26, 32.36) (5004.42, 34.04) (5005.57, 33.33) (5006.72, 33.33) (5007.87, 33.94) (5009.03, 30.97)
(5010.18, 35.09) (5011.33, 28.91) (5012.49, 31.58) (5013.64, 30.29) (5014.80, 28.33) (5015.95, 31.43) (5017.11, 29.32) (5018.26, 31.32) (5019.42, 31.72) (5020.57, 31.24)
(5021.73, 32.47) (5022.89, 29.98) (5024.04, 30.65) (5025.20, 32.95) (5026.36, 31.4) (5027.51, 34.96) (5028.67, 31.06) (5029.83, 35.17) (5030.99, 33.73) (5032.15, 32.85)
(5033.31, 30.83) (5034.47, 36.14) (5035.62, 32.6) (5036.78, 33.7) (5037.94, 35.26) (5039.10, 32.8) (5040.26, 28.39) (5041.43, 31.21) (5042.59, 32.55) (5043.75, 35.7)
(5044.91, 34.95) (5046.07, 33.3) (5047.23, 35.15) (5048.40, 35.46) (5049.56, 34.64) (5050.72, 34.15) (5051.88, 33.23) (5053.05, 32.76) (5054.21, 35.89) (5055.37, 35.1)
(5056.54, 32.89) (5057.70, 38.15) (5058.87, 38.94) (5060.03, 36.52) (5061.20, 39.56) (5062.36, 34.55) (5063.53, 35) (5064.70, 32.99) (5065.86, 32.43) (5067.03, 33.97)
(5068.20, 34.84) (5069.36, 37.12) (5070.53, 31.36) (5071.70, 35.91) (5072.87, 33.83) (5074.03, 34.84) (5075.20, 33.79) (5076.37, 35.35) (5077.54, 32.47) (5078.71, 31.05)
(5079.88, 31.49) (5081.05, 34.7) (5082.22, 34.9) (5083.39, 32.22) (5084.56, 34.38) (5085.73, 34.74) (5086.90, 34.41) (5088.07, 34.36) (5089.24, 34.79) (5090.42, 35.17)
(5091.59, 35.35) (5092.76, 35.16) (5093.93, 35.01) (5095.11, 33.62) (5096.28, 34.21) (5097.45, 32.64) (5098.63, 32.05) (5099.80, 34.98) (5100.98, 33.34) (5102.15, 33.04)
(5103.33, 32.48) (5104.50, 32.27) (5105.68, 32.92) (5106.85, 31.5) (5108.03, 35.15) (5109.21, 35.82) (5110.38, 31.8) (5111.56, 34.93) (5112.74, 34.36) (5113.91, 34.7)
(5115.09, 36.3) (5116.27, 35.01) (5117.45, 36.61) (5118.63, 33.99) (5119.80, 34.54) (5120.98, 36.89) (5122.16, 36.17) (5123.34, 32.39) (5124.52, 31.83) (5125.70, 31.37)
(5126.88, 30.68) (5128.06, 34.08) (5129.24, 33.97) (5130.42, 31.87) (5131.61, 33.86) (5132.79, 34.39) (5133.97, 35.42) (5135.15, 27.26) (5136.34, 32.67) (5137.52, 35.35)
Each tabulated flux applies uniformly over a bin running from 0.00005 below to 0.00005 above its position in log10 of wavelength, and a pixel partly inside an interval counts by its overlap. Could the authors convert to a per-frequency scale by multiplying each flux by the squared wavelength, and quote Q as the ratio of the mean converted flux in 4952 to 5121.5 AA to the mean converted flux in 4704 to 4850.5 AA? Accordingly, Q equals 1.1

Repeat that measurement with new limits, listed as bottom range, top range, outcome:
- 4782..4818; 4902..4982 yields 1.04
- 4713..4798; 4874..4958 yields 1.05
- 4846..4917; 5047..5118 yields 1.09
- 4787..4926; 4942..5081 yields 1.04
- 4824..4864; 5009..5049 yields 1.01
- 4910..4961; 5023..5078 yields 1.01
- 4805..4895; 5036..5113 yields 1.08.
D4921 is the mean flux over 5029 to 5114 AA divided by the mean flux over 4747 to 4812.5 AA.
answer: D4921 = 0.94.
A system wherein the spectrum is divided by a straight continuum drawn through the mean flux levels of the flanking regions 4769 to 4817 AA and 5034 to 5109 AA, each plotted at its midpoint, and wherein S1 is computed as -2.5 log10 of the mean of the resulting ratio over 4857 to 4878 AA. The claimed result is 0.12 mag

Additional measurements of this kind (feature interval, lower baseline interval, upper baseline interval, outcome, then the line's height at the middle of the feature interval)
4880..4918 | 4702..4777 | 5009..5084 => -0.035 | 34.5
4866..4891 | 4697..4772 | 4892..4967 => 0.062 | 35.7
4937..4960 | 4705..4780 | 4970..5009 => -0.063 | 34.3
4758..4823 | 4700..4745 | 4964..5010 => -0.039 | 34.9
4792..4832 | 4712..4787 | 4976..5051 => -0.032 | 35.3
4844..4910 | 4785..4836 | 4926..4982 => 0.052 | 36.1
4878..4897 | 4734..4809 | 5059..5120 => 0.013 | 35.5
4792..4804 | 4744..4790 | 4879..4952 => -0.027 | 35.9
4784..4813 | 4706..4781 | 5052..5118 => -0.019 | 35.6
